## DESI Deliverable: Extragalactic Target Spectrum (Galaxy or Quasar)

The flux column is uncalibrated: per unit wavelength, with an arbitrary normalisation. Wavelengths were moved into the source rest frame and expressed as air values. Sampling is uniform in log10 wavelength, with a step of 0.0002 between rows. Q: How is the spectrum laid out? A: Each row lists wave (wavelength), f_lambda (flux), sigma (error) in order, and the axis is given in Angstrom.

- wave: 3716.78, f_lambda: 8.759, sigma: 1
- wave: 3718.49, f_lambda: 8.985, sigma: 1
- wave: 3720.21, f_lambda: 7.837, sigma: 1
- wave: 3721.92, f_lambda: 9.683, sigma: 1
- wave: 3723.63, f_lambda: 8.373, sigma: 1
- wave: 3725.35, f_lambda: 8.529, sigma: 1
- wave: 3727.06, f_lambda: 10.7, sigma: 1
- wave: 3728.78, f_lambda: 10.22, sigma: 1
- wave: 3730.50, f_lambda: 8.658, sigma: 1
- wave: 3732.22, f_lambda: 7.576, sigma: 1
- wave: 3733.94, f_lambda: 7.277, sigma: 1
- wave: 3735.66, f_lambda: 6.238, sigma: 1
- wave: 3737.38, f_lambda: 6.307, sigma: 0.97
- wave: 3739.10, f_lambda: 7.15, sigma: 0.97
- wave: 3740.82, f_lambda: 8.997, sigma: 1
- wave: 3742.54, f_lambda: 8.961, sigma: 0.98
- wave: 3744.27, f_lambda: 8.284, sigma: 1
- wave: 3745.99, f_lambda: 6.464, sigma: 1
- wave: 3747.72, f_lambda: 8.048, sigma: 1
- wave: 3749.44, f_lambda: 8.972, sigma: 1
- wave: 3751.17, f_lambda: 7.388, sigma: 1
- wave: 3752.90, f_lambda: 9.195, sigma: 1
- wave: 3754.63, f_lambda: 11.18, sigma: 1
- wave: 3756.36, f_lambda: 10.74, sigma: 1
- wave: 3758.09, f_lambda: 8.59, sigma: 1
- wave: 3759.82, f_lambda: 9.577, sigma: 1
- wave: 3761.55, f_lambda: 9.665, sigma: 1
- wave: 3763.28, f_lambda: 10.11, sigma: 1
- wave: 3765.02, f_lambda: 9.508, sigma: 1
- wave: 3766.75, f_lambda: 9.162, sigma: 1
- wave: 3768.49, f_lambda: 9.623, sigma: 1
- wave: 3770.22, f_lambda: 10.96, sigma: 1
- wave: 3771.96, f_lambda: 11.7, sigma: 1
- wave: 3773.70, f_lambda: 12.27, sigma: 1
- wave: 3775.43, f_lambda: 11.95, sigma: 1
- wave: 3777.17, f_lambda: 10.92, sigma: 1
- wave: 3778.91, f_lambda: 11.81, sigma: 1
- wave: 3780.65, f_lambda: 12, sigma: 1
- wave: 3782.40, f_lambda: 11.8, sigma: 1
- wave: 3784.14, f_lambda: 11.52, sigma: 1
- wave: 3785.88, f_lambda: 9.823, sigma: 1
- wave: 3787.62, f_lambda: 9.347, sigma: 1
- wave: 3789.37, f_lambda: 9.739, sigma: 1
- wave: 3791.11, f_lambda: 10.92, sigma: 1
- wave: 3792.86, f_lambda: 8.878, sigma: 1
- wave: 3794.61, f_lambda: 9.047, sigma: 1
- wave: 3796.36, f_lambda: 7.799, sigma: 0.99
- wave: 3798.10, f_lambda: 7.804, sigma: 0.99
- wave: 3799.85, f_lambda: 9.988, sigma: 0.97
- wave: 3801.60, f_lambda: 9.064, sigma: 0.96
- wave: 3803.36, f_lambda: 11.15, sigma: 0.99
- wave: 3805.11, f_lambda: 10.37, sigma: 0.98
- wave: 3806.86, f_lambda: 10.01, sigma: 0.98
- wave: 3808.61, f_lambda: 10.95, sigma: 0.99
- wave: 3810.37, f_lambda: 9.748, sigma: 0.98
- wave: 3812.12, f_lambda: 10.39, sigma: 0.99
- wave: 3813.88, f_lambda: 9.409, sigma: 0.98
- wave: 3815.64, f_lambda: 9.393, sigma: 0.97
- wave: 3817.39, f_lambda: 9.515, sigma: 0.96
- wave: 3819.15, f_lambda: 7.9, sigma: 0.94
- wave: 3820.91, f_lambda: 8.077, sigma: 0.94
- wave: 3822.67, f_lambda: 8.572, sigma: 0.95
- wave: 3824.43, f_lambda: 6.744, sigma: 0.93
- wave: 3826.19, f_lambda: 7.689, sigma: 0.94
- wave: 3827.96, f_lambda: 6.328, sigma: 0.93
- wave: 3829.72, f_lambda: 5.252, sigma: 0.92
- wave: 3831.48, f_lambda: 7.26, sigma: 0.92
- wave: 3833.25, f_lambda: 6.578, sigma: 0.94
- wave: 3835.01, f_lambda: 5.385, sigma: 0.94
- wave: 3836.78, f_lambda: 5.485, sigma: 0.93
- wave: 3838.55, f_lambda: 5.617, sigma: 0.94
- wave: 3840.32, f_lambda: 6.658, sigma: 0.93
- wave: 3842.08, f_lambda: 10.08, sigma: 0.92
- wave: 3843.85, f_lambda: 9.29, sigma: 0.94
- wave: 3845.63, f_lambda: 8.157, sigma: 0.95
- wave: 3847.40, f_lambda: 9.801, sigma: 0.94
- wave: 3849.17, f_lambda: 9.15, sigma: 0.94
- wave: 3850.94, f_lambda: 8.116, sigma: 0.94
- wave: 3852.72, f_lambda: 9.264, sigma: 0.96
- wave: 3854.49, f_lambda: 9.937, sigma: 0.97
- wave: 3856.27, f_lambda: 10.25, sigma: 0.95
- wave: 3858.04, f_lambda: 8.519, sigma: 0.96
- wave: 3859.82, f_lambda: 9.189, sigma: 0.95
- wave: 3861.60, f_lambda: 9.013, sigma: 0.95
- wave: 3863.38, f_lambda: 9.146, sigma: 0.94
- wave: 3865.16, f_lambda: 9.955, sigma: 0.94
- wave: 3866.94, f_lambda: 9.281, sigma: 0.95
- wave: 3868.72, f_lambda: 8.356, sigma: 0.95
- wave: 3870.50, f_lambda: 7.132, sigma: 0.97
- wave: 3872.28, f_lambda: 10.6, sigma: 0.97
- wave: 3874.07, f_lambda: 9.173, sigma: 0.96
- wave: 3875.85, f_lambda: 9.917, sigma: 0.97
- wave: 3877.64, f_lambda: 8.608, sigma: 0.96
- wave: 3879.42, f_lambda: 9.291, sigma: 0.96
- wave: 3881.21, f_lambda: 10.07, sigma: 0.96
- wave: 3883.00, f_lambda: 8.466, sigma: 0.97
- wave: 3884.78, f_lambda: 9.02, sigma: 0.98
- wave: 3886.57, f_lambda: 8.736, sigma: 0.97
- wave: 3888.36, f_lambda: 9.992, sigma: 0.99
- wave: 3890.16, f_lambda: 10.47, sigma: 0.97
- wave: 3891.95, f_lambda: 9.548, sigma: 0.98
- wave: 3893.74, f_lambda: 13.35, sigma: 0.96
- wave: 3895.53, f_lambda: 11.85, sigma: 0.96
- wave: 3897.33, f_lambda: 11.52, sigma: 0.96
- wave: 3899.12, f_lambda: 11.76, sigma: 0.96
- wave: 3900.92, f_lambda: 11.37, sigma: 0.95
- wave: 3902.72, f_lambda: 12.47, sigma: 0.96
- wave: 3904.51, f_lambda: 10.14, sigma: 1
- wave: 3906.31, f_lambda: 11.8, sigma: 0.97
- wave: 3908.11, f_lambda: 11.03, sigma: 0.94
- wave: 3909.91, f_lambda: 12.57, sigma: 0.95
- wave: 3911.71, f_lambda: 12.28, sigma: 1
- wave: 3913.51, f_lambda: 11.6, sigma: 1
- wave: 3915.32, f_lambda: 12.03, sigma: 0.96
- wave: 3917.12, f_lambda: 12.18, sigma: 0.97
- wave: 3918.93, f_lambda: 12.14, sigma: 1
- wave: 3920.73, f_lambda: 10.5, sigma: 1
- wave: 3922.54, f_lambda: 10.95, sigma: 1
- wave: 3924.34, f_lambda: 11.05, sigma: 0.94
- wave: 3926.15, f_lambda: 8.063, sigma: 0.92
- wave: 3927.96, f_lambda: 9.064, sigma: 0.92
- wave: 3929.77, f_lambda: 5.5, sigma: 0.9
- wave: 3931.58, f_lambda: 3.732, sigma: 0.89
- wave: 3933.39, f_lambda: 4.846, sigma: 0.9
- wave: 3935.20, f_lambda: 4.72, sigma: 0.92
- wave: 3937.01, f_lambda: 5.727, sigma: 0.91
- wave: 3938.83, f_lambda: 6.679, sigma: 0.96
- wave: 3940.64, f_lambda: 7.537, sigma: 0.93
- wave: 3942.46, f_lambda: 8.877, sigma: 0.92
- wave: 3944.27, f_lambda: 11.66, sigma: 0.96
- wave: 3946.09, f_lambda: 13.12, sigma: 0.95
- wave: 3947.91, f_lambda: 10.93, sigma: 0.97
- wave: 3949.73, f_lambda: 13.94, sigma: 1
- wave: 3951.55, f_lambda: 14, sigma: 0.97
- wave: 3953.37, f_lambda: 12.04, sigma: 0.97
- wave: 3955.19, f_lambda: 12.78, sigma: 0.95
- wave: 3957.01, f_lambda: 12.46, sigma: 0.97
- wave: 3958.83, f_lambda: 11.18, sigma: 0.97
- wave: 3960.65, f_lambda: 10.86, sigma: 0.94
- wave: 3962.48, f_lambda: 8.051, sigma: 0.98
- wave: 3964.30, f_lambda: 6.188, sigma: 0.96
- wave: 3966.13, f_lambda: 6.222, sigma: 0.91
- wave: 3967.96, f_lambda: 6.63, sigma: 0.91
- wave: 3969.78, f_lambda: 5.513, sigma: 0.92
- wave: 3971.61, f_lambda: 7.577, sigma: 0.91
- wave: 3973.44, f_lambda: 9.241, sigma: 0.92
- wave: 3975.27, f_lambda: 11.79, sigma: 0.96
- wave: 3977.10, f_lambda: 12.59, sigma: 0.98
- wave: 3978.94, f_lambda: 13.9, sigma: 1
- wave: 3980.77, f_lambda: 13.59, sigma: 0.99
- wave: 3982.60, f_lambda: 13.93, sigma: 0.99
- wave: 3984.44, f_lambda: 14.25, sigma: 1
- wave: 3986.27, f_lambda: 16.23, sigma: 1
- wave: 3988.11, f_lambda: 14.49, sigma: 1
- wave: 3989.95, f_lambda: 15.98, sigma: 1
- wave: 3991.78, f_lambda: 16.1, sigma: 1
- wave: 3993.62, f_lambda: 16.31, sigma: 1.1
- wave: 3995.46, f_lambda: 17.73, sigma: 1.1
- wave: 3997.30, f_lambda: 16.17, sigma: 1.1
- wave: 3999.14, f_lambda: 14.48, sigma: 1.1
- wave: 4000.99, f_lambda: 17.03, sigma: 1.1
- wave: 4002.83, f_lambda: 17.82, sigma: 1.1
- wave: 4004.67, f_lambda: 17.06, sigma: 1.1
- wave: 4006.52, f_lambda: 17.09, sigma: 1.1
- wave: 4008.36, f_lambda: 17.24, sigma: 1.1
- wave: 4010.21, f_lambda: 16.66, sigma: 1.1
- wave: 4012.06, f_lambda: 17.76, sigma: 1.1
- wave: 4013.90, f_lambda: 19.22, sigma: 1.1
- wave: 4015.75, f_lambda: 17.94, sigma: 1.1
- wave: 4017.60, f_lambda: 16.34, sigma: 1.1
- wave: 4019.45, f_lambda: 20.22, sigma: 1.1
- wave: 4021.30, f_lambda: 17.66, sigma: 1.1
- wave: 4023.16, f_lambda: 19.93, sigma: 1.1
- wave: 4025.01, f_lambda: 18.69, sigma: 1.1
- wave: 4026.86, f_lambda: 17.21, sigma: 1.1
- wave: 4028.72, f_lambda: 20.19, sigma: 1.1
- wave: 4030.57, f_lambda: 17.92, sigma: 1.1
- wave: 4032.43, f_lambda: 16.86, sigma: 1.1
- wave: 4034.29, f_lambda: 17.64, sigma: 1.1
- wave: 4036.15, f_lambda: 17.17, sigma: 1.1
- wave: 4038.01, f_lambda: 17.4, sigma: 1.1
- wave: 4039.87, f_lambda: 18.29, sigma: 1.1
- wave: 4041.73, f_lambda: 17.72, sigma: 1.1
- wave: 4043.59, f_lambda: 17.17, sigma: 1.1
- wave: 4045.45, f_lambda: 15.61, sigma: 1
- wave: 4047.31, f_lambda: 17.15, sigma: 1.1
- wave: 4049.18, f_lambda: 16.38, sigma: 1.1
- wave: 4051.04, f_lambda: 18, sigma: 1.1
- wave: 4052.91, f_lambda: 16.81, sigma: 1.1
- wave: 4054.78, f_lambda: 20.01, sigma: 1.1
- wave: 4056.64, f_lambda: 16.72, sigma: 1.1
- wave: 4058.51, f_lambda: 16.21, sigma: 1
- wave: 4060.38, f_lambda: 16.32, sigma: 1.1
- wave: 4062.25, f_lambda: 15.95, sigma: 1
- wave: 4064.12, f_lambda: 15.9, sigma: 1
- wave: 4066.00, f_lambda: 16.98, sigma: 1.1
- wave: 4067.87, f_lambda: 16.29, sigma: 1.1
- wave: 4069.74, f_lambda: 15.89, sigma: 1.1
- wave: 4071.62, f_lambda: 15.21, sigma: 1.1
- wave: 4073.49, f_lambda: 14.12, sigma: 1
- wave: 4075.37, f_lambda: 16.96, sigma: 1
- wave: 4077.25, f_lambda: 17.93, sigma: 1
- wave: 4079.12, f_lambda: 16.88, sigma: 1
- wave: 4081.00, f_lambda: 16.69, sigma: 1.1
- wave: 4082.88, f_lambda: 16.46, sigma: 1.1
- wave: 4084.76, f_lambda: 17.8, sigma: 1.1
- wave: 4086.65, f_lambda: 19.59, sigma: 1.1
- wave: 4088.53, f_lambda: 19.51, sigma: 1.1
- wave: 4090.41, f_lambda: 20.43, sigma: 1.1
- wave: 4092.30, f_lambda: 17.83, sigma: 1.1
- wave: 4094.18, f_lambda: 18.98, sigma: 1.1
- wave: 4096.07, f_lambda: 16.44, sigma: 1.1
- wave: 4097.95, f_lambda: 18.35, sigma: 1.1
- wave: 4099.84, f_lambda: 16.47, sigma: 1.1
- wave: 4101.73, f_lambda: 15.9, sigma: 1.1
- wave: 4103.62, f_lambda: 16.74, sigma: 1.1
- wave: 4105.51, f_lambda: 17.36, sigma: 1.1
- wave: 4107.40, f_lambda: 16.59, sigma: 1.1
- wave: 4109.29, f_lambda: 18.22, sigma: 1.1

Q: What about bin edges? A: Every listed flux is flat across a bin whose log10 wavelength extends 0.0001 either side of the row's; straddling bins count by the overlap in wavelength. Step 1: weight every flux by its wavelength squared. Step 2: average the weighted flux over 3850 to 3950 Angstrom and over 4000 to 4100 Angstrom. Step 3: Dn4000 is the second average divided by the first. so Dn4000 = 1.9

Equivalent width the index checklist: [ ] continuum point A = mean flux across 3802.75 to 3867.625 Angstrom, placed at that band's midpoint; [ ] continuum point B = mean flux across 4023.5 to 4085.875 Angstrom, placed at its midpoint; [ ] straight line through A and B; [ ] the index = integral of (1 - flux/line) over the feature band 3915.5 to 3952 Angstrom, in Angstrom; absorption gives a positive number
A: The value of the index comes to 9.22 Angstrom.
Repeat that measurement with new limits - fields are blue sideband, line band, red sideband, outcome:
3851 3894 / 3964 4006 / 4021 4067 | 4.4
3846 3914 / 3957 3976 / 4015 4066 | 7.5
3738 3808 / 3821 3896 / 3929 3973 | 4.9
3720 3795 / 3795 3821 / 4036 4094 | 3.1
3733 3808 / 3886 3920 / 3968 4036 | 4.3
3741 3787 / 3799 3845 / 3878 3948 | 7.5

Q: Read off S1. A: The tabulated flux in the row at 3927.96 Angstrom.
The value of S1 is 9.064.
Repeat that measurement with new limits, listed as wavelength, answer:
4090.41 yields 20.43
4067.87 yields 16.29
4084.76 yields 17.8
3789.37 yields 9.739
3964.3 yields 6.188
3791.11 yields 10.92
